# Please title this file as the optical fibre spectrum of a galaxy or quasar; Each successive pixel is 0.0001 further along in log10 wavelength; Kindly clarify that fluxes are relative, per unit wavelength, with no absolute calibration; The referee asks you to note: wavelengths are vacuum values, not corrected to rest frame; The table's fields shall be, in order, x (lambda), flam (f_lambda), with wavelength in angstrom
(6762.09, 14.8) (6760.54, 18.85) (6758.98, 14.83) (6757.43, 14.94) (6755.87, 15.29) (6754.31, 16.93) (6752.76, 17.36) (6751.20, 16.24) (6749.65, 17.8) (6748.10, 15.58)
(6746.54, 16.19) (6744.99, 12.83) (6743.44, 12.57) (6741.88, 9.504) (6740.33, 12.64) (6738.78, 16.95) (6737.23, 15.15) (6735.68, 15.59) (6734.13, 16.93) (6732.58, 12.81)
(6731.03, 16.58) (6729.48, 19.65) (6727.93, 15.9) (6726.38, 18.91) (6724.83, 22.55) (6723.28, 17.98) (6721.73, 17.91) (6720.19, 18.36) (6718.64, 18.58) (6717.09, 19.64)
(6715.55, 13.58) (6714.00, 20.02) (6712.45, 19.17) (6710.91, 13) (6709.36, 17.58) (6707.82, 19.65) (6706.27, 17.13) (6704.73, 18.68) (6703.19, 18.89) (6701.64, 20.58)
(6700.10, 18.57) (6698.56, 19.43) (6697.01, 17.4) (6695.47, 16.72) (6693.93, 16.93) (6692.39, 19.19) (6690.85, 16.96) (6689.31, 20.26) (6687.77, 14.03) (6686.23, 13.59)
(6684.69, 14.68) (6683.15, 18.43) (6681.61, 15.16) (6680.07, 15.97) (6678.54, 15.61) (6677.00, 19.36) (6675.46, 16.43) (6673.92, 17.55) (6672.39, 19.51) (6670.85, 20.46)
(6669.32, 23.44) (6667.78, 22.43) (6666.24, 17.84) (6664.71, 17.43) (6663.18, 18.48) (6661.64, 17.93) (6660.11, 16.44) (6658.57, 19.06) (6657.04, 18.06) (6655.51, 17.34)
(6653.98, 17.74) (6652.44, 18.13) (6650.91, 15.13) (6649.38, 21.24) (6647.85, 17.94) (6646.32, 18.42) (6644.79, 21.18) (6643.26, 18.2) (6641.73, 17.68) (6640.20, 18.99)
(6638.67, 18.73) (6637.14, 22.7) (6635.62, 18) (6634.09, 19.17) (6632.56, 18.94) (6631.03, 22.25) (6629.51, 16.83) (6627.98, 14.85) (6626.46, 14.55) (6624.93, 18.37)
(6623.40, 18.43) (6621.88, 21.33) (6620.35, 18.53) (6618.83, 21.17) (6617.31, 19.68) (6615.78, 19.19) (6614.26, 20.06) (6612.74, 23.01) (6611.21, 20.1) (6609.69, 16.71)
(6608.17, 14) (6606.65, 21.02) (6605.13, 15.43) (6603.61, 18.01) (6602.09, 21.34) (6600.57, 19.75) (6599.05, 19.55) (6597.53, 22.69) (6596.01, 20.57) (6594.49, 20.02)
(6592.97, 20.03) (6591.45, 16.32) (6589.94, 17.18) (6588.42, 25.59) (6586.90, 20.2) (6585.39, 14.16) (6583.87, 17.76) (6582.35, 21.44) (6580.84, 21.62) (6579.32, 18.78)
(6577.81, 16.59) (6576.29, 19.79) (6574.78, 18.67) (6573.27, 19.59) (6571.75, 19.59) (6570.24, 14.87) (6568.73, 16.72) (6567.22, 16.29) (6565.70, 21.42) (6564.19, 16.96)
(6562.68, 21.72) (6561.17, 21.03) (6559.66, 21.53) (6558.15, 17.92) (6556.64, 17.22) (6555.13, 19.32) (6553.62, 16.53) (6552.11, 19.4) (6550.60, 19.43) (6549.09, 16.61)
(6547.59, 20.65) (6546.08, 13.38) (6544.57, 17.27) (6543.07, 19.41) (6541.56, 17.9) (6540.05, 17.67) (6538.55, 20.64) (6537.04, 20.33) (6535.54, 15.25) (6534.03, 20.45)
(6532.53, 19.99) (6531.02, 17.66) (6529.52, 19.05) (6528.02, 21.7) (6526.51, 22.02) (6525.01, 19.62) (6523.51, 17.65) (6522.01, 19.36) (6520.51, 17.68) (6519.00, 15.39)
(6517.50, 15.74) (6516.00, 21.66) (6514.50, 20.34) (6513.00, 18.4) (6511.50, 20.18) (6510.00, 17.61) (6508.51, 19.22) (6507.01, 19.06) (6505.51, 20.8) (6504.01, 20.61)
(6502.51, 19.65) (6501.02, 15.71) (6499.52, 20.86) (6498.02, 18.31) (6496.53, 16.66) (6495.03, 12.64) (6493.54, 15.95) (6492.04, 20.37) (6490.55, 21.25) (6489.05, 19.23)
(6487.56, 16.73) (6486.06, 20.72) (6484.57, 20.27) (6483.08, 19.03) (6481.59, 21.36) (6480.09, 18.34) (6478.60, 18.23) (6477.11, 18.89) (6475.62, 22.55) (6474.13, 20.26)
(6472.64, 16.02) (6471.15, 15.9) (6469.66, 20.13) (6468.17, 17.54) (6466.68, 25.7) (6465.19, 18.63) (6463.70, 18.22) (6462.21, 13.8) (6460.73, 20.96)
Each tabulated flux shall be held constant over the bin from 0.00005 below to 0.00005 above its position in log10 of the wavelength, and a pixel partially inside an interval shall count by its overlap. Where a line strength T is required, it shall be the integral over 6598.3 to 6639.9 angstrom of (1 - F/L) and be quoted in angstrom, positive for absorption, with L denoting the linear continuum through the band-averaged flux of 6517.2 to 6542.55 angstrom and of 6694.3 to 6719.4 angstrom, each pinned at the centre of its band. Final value -1.3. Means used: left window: 18.8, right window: 18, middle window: 19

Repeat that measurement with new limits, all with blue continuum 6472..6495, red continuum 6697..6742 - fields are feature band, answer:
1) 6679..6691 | 1.08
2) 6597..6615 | -1.02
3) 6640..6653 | -0.43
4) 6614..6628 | -0.50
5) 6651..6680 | -0.93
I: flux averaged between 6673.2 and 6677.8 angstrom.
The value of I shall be 17.7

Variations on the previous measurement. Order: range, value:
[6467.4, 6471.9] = 17.9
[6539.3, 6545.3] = 18.1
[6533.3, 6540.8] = 18.9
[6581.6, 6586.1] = 17.8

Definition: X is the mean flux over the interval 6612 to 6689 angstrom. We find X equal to 18.4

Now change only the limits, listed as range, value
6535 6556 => 18.2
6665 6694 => 17.8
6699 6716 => 18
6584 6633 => 19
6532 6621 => 19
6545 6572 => 18.3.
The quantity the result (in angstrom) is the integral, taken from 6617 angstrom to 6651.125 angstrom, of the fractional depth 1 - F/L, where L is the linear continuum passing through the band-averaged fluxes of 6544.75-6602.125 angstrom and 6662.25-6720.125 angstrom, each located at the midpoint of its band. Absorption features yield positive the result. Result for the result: -0.8 angstrom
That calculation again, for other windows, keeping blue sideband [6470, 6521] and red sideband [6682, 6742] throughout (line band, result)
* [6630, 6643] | -1.2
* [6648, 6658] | -0.2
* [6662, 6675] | -1.5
